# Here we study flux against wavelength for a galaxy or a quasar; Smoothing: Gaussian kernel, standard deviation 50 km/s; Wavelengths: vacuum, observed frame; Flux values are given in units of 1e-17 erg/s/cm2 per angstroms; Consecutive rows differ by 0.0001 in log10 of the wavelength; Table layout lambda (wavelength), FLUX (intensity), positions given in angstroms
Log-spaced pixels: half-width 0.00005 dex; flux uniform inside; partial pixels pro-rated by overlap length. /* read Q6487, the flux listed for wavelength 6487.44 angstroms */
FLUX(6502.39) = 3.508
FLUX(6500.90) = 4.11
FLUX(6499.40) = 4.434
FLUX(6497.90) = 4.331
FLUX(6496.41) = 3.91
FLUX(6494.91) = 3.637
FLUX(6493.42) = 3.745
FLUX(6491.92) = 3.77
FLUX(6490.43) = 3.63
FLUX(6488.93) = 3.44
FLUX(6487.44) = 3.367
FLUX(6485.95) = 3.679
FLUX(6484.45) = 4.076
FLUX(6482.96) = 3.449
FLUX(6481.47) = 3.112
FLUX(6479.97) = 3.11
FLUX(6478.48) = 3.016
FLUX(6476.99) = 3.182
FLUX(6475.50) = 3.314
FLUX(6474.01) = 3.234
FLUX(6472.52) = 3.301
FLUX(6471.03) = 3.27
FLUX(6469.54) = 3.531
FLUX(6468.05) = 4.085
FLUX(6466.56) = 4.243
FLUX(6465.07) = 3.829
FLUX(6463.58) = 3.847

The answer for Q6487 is 3.367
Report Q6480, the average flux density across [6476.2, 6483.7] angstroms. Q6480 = 3.17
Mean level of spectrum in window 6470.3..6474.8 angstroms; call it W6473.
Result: 3.27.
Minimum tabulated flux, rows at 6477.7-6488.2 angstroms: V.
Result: 3.016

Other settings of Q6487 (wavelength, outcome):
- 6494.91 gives 3.637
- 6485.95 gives 3.679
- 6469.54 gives 3.531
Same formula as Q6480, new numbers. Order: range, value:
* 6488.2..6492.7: 3.61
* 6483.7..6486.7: 3.88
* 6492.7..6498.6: 3.91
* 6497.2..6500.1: 4.38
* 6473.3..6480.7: 3.17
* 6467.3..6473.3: 3.54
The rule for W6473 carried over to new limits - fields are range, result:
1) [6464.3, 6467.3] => 4.03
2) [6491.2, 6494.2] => 3.76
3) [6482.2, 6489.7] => 3.6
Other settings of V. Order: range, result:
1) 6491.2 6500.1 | 3.637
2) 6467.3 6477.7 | 3.182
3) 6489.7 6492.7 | 3.63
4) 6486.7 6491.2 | 3.367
